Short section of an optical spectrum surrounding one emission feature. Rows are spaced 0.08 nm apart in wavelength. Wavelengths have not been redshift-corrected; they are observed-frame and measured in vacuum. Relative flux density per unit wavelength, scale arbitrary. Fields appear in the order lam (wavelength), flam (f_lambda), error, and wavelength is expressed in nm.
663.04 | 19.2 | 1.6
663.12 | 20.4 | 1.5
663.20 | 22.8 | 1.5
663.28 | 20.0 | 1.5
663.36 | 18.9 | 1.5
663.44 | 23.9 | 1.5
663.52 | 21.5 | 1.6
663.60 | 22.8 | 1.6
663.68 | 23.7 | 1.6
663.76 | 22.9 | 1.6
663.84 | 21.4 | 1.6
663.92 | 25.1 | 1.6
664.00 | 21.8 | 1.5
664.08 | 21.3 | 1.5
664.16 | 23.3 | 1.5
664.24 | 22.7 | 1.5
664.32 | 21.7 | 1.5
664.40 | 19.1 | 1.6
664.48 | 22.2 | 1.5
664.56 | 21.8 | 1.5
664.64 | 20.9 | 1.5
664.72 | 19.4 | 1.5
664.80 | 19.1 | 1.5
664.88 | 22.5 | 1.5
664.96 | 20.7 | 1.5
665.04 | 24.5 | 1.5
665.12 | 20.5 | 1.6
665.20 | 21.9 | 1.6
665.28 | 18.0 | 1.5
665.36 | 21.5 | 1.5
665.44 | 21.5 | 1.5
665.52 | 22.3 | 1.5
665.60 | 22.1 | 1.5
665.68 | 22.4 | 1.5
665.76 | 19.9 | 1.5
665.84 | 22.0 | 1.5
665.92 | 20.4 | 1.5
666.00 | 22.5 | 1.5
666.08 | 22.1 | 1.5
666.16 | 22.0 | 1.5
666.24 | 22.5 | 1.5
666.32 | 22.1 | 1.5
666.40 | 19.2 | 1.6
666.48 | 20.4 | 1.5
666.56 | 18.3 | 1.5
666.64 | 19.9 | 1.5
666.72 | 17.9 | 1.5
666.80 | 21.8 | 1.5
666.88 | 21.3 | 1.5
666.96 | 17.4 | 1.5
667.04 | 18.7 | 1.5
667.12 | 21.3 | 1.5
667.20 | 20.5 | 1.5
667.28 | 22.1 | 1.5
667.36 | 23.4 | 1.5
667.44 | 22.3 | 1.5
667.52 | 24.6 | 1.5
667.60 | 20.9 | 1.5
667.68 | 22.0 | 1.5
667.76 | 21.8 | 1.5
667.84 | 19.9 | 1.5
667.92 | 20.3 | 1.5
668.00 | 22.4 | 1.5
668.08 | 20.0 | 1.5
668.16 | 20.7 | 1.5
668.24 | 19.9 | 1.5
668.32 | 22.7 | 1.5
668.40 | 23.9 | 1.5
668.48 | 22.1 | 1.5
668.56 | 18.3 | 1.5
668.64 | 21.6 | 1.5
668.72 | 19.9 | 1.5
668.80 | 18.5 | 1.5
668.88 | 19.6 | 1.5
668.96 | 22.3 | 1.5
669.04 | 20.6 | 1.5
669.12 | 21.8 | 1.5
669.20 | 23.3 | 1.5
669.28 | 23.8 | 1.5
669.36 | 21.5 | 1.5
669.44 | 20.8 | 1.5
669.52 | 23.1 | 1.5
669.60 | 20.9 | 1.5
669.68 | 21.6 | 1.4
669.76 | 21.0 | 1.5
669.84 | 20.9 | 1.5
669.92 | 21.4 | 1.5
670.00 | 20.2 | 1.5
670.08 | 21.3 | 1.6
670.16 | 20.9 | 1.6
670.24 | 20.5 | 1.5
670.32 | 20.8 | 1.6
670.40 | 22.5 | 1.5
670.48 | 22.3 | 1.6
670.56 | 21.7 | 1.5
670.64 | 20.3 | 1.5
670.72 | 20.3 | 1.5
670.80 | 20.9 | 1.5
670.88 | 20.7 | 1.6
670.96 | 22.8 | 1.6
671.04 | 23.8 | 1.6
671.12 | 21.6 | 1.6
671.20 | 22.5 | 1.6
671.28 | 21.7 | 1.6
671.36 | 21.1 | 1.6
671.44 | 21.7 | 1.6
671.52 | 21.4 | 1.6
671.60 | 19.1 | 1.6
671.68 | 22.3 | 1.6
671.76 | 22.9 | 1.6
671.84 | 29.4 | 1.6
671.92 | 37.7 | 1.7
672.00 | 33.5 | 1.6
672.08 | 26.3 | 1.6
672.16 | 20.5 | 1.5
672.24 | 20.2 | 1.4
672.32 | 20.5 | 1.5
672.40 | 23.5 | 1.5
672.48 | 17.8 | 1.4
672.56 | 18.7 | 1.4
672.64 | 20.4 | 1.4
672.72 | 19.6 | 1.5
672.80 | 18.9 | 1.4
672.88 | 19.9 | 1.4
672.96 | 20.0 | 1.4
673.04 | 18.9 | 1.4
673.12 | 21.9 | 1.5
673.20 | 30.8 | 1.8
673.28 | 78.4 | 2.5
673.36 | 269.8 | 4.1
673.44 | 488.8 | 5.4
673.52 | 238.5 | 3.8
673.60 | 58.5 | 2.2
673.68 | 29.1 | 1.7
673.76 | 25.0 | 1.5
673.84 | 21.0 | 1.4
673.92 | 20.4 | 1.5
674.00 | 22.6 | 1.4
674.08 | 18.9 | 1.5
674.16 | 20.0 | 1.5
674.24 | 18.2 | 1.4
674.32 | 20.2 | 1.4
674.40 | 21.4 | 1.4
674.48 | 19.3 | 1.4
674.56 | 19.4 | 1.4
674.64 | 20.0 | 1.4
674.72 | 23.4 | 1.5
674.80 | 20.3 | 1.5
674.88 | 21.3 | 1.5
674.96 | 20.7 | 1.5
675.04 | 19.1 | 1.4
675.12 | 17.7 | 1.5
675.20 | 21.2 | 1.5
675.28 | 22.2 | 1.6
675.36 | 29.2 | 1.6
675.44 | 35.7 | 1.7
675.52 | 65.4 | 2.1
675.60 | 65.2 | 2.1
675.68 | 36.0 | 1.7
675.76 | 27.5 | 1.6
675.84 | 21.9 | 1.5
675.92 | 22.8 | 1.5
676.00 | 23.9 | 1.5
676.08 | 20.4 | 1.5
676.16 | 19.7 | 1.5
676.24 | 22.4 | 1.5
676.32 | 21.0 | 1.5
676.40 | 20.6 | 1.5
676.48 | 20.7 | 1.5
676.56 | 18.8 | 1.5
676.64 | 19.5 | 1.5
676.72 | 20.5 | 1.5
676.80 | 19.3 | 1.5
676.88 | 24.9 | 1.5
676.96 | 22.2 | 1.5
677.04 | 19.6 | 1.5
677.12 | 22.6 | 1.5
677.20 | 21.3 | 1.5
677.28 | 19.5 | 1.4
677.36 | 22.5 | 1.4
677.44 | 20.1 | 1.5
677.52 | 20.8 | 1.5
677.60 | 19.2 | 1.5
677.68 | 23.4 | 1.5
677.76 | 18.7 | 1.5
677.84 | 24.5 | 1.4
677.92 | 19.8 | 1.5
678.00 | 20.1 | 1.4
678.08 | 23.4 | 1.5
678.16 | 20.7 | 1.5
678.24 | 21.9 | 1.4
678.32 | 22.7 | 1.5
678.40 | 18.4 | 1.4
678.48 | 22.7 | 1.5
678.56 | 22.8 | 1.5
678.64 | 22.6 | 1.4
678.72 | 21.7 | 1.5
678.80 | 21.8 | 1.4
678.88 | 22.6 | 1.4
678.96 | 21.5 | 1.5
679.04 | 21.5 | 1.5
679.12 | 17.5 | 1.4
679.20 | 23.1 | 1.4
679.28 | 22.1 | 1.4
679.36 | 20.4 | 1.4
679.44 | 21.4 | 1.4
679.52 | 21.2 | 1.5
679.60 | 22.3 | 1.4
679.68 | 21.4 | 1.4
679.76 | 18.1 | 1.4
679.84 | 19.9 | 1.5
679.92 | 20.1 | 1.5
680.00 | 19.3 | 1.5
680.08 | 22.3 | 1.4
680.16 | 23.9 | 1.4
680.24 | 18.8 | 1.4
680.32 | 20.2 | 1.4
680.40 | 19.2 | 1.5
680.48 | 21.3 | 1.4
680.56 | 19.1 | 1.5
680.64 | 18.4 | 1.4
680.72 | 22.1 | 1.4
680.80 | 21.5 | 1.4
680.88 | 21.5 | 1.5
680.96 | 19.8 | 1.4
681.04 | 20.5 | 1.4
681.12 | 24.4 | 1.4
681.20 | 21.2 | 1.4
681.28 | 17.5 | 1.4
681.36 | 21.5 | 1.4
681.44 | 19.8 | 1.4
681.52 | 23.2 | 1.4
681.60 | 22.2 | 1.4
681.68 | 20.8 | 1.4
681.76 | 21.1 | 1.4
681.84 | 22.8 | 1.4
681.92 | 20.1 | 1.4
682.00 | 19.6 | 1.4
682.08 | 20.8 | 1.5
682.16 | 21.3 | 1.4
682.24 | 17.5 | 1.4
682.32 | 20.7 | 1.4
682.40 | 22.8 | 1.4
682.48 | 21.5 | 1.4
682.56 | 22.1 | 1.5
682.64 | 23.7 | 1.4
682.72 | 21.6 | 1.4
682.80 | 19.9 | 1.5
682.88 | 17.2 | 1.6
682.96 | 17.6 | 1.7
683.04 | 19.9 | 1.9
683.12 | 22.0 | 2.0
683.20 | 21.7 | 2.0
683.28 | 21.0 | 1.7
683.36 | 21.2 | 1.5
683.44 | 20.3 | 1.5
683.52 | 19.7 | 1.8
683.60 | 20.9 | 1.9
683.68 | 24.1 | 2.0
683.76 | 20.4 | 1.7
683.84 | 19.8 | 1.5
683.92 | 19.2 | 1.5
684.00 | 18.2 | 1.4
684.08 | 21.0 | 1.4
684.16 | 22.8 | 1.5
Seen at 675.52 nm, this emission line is [N II] 6583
